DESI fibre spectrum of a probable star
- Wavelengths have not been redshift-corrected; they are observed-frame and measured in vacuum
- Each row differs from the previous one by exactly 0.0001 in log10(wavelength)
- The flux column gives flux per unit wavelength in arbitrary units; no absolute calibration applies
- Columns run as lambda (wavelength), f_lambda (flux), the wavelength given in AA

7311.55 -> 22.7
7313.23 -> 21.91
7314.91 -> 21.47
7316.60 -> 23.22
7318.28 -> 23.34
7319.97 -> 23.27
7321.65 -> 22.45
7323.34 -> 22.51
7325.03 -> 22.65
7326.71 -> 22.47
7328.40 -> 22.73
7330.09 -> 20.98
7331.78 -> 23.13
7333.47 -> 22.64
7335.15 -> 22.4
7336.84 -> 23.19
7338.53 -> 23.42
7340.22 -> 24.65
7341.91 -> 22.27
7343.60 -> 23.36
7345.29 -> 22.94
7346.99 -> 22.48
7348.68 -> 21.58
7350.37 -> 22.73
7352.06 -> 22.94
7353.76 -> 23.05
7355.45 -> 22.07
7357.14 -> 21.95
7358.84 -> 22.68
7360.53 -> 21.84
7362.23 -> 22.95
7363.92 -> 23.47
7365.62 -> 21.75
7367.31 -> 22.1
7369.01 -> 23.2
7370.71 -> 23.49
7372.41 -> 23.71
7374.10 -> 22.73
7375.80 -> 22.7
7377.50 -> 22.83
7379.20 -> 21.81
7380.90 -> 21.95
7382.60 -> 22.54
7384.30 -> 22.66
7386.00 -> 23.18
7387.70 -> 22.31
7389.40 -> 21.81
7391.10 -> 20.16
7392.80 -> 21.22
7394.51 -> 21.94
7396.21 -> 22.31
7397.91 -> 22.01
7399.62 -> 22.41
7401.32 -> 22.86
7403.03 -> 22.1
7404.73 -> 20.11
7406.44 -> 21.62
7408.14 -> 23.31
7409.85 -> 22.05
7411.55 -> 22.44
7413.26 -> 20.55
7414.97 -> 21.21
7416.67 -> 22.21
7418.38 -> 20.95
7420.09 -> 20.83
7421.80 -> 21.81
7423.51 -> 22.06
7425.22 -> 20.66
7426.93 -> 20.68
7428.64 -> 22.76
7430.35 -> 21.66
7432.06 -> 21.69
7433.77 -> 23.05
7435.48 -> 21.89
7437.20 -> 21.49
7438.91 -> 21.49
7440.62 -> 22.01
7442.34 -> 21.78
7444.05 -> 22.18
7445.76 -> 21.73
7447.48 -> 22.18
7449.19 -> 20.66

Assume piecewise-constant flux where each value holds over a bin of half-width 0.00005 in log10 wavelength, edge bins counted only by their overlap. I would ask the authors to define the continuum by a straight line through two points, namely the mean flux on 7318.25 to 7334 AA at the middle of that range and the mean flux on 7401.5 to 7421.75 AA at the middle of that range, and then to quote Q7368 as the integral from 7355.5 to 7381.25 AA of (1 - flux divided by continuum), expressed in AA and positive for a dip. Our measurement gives -0.6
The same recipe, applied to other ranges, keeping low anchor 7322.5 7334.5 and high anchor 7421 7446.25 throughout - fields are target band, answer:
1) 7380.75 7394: 0.1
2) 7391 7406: 0.2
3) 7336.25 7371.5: -0.7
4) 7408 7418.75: 0.1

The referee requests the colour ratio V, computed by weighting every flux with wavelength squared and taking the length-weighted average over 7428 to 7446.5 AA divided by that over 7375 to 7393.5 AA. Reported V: 1.01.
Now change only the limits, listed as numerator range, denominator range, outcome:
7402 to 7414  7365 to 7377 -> 0.96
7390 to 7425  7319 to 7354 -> 0.97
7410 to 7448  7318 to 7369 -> 0.98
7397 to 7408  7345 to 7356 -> 0.99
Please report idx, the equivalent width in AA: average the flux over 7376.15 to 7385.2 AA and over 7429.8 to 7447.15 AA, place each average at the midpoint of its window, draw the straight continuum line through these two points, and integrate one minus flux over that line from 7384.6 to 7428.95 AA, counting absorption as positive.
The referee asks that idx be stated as 0.8 AA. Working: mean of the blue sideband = 22.4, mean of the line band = 21.8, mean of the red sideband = 21.9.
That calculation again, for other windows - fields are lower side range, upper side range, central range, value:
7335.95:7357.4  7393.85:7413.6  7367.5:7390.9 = -0.2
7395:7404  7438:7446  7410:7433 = 0.6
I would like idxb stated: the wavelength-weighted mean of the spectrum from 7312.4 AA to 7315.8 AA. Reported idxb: 21.7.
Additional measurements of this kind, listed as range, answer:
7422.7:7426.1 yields 21.3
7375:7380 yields 22.4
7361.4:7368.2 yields 22.6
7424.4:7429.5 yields 21.4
